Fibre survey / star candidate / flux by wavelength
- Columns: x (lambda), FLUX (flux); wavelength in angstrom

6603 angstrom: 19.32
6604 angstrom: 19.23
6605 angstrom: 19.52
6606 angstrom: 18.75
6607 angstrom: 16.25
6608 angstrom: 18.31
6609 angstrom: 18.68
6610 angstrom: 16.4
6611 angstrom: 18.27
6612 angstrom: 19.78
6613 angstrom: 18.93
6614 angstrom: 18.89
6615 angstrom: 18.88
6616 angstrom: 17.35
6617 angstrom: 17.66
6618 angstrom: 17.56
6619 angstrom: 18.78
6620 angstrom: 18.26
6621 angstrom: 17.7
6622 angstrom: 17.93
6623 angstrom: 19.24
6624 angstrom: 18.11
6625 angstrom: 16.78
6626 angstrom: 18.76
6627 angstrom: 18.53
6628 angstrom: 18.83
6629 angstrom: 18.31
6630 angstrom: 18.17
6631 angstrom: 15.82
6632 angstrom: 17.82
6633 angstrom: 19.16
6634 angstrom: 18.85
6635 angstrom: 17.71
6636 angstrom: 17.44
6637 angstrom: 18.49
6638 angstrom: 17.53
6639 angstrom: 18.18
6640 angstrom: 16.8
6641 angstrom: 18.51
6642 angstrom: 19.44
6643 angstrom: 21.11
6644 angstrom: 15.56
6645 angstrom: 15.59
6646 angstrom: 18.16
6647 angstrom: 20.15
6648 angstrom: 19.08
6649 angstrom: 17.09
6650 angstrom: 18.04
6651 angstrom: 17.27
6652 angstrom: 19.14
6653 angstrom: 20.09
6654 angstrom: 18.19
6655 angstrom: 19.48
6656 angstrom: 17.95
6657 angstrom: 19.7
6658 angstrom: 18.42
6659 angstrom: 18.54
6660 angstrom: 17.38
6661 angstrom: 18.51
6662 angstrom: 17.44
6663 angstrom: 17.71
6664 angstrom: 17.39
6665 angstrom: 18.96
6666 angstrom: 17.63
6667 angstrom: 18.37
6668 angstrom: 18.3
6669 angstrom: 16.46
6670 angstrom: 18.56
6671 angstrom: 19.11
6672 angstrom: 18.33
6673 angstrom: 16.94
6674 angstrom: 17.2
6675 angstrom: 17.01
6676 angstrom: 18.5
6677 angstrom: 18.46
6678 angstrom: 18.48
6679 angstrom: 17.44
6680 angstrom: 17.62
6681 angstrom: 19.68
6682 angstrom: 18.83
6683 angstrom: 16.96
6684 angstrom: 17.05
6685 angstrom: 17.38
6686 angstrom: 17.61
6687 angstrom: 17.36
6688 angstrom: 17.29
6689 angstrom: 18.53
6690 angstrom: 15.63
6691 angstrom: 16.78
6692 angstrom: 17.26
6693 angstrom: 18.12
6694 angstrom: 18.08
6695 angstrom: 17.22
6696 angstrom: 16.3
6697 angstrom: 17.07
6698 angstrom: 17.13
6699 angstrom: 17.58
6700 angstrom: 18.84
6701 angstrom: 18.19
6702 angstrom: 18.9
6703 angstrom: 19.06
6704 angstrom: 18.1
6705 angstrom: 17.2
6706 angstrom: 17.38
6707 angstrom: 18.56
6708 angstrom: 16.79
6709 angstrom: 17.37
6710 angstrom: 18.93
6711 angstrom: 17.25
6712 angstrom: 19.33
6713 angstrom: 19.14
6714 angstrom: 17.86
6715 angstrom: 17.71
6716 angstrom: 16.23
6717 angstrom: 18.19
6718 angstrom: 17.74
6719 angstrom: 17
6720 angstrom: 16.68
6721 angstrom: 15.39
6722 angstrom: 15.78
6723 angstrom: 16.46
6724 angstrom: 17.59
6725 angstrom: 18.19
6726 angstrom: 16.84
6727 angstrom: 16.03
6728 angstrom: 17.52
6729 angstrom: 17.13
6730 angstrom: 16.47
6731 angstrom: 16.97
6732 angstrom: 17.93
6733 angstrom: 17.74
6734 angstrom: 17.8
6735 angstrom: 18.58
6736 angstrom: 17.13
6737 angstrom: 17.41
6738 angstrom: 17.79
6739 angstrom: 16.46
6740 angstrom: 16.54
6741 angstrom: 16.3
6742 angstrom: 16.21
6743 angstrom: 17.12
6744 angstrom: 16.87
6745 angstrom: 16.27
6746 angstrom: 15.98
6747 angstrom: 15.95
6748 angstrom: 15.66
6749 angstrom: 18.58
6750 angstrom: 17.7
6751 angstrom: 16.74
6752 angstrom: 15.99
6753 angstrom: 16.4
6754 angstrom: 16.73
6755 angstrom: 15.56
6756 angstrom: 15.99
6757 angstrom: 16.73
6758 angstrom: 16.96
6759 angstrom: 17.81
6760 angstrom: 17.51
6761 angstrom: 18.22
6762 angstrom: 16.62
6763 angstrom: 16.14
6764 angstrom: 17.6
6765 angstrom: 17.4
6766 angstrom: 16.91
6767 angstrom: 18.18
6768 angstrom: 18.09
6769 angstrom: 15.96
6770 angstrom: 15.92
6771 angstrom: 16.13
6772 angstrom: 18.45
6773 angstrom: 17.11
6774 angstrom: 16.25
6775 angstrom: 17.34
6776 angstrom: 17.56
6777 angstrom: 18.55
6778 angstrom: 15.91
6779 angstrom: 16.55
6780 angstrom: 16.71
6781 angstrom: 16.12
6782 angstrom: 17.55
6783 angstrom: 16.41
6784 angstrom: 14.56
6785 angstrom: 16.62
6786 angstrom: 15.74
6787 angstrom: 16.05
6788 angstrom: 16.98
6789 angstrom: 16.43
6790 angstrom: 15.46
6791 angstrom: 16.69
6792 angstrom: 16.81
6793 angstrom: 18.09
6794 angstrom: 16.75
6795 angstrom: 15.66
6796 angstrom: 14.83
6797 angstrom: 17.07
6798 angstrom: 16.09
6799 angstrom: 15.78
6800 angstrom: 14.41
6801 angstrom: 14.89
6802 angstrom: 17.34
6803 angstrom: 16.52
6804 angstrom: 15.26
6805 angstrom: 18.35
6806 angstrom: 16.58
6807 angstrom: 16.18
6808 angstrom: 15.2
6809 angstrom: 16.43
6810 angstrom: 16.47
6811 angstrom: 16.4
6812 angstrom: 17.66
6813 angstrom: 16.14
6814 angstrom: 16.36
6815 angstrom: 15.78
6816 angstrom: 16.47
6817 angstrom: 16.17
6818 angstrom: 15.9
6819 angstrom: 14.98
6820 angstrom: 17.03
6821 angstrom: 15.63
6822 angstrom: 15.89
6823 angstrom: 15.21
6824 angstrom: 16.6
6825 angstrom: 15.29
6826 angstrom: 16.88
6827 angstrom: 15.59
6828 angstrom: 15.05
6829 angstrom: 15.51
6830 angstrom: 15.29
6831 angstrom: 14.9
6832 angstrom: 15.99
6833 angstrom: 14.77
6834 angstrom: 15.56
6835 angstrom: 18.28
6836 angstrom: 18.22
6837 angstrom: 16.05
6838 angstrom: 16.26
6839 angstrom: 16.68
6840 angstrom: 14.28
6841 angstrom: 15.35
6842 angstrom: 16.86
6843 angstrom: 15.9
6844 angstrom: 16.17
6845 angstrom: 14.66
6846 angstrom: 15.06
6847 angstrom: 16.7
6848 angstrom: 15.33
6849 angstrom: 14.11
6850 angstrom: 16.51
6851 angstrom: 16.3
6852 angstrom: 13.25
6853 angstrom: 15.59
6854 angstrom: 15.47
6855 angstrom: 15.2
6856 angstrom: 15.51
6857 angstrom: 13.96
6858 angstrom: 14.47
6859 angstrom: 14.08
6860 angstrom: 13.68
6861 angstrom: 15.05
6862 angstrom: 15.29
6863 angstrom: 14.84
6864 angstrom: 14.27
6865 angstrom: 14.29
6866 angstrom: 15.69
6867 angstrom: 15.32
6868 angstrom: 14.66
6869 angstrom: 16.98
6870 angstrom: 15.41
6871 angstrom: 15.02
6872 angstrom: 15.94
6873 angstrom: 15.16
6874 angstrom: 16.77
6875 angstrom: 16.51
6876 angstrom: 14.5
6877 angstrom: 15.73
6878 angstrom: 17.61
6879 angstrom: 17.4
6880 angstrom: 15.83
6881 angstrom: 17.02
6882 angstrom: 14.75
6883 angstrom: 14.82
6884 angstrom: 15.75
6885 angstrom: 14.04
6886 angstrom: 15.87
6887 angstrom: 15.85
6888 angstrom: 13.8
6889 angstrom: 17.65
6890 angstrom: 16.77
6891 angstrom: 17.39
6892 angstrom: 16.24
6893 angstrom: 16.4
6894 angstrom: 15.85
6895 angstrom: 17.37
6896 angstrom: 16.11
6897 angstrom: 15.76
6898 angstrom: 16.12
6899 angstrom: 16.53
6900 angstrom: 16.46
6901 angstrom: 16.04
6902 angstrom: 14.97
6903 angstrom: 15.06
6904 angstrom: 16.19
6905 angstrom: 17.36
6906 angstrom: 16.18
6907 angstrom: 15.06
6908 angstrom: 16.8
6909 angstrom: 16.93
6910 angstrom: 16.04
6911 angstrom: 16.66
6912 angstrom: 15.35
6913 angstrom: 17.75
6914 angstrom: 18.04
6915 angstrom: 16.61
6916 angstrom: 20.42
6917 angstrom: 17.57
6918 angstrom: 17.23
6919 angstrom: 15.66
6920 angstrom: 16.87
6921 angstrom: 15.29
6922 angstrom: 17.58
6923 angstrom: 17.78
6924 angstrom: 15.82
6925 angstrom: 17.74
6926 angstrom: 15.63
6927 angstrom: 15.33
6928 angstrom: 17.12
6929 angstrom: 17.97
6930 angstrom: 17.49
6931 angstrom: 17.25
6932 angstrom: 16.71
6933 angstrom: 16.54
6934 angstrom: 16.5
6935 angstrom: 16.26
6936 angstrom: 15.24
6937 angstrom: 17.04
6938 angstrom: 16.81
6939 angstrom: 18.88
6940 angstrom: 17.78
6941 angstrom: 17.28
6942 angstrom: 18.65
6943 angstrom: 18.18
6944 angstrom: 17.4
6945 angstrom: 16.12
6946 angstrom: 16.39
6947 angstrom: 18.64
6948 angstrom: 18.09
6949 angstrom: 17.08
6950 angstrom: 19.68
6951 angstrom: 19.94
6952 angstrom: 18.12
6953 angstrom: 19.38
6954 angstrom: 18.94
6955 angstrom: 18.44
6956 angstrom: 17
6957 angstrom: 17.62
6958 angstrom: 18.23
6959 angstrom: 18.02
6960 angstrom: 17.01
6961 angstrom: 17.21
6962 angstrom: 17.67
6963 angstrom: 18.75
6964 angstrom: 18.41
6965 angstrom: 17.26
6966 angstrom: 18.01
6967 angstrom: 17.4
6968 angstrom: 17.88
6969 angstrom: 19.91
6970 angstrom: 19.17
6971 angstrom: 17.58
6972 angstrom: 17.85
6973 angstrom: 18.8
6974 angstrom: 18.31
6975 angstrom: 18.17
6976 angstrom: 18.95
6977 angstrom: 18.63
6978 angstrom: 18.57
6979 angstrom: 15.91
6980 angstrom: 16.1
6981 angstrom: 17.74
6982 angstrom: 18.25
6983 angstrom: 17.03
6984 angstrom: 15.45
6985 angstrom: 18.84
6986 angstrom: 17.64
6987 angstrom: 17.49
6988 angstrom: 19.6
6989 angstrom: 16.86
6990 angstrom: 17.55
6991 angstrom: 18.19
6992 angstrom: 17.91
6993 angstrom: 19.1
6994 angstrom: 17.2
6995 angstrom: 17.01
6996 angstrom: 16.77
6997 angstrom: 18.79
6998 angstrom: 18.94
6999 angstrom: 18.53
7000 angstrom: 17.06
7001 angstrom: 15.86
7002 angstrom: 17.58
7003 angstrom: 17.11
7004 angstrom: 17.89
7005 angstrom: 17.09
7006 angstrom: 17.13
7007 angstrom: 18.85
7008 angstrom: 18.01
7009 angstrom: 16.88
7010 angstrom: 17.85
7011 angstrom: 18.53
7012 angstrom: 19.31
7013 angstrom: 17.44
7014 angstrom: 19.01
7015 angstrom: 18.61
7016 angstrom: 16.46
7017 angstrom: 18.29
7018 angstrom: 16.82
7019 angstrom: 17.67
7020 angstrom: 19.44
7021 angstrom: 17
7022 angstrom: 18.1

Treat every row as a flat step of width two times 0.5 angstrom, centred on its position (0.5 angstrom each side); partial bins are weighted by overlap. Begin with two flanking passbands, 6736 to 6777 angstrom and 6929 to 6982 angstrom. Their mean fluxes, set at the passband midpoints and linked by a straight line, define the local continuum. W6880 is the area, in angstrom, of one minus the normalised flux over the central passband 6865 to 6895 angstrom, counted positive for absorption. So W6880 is 2.7 angstrom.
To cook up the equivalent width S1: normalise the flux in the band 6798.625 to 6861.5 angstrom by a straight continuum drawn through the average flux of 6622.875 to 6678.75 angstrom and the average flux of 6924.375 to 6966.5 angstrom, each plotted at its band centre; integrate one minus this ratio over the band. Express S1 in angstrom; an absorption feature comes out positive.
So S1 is 7.15 angstrom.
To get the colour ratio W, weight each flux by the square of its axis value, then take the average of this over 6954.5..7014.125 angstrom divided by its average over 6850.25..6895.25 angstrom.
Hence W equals 1.19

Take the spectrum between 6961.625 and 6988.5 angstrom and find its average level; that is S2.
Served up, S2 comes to 18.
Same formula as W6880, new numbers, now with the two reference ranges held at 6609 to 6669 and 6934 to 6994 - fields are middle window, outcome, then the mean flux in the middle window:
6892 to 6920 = 2.2 angstrom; 16.5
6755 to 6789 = 2.3 angstrom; 16.8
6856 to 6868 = 2.2 angstrom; 14.7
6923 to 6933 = 0.6 angstrom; 16.8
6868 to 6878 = 1.2 angstrom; 15.8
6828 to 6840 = 1.3 angstrom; 16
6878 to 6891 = 1.5 angstrom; 15.9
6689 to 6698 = 0.5 angstrom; 17.1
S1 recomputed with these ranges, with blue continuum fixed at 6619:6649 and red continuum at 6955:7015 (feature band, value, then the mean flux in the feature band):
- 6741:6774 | 2.2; 16.8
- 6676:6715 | 0.6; 17.8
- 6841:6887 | 6.5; 15.4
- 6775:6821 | 4.2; 16.3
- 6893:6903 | 1.0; 16.1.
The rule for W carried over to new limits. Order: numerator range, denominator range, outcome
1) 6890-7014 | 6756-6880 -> 1.13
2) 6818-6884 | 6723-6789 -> 0.95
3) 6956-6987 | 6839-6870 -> 1.22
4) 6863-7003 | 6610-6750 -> 1.03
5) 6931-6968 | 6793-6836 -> 1.14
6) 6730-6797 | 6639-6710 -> 0.96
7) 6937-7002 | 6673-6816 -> 1.12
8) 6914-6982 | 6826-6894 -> 1.16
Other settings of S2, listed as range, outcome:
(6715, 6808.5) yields 16.7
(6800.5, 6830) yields 16.1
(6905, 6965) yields 17.3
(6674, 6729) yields 17.6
